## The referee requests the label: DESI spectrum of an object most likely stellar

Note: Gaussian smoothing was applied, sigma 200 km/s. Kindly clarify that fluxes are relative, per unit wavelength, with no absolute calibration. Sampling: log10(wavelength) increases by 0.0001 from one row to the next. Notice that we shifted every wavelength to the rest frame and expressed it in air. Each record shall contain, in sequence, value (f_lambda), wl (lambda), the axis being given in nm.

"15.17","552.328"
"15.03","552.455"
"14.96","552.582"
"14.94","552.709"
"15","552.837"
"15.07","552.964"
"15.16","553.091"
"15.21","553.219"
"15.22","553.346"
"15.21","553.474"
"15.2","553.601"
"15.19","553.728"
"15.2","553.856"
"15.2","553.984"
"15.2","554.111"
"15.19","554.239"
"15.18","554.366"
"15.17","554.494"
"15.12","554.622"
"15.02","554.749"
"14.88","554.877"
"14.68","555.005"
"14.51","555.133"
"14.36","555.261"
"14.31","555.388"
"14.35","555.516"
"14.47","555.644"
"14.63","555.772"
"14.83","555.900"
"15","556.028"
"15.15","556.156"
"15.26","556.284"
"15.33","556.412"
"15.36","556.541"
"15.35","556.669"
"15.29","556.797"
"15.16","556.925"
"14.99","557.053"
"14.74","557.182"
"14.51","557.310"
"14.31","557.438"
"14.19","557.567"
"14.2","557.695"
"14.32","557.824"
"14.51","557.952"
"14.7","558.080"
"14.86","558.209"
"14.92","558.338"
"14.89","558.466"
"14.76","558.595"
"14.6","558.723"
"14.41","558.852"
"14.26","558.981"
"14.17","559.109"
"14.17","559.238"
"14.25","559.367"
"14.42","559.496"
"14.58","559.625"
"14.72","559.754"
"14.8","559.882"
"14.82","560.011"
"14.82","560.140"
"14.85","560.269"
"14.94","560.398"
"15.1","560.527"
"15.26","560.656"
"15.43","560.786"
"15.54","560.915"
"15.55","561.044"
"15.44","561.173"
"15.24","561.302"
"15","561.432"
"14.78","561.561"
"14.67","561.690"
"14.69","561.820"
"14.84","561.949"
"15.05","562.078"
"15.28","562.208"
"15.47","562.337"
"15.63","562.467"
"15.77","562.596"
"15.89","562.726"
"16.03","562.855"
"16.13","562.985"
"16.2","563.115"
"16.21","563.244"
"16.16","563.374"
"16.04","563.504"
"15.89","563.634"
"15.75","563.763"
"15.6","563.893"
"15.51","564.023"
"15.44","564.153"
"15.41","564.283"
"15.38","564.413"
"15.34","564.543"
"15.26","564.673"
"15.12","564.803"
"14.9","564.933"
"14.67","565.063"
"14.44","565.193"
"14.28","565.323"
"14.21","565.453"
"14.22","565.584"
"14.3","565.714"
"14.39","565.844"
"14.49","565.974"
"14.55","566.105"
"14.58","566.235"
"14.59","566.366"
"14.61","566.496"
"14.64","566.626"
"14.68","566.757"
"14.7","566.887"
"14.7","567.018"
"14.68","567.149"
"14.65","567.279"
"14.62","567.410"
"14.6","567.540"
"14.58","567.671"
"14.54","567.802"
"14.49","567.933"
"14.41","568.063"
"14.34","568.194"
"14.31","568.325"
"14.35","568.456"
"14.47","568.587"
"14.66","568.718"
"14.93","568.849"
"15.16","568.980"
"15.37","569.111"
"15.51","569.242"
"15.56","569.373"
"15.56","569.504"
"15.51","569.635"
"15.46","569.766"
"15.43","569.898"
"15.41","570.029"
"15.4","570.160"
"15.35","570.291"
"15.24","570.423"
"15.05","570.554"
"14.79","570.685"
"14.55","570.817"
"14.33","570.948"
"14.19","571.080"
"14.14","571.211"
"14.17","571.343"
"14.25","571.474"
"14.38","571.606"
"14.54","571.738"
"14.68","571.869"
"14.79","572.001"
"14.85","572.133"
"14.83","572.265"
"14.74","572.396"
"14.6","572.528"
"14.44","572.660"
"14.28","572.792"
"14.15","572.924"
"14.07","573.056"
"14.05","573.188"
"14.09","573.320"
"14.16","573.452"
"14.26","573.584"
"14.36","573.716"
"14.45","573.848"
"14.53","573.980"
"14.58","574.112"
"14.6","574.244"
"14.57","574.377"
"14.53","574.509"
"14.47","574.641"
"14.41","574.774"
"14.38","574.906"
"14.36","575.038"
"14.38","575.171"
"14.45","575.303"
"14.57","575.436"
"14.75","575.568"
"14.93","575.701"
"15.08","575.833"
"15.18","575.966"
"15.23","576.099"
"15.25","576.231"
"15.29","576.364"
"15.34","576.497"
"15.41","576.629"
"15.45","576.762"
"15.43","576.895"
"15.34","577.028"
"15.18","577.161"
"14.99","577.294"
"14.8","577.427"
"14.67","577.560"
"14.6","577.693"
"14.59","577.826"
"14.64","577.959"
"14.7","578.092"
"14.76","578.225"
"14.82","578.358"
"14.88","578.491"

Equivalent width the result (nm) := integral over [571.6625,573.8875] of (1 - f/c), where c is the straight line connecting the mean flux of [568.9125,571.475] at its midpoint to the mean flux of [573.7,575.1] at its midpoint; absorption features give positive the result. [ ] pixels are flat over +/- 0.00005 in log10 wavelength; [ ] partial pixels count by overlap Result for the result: 0.04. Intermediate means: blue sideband 15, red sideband 14.5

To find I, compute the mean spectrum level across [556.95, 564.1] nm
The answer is 15.1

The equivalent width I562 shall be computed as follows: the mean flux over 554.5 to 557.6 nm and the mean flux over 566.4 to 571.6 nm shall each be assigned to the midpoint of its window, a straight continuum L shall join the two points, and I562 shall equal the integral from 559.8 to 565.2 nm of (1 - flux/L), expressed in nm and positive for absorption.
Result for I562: -0.19 nm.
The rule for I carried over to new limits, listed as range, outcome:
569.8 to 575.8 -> 14.6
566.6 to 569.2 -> 14.6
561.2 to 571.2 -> 15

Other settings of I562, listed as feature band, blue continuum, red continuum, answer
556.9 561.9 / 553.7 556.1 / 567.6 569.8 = 0.038 nm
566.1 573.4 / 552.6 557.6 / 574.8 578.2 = 0.107 nm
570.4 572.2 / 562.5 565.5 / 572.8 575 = 0.012 nm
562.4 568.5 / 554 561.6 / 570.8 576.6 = -0.127 nm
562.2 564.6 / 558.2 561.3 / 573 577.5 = -0.154 nm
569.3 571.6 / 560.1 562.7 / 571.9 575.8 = -0.044 nm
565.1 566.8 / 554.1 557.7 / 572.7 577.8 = 0.036 nm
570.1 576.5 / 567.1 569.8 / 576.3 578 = 0.153 nm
